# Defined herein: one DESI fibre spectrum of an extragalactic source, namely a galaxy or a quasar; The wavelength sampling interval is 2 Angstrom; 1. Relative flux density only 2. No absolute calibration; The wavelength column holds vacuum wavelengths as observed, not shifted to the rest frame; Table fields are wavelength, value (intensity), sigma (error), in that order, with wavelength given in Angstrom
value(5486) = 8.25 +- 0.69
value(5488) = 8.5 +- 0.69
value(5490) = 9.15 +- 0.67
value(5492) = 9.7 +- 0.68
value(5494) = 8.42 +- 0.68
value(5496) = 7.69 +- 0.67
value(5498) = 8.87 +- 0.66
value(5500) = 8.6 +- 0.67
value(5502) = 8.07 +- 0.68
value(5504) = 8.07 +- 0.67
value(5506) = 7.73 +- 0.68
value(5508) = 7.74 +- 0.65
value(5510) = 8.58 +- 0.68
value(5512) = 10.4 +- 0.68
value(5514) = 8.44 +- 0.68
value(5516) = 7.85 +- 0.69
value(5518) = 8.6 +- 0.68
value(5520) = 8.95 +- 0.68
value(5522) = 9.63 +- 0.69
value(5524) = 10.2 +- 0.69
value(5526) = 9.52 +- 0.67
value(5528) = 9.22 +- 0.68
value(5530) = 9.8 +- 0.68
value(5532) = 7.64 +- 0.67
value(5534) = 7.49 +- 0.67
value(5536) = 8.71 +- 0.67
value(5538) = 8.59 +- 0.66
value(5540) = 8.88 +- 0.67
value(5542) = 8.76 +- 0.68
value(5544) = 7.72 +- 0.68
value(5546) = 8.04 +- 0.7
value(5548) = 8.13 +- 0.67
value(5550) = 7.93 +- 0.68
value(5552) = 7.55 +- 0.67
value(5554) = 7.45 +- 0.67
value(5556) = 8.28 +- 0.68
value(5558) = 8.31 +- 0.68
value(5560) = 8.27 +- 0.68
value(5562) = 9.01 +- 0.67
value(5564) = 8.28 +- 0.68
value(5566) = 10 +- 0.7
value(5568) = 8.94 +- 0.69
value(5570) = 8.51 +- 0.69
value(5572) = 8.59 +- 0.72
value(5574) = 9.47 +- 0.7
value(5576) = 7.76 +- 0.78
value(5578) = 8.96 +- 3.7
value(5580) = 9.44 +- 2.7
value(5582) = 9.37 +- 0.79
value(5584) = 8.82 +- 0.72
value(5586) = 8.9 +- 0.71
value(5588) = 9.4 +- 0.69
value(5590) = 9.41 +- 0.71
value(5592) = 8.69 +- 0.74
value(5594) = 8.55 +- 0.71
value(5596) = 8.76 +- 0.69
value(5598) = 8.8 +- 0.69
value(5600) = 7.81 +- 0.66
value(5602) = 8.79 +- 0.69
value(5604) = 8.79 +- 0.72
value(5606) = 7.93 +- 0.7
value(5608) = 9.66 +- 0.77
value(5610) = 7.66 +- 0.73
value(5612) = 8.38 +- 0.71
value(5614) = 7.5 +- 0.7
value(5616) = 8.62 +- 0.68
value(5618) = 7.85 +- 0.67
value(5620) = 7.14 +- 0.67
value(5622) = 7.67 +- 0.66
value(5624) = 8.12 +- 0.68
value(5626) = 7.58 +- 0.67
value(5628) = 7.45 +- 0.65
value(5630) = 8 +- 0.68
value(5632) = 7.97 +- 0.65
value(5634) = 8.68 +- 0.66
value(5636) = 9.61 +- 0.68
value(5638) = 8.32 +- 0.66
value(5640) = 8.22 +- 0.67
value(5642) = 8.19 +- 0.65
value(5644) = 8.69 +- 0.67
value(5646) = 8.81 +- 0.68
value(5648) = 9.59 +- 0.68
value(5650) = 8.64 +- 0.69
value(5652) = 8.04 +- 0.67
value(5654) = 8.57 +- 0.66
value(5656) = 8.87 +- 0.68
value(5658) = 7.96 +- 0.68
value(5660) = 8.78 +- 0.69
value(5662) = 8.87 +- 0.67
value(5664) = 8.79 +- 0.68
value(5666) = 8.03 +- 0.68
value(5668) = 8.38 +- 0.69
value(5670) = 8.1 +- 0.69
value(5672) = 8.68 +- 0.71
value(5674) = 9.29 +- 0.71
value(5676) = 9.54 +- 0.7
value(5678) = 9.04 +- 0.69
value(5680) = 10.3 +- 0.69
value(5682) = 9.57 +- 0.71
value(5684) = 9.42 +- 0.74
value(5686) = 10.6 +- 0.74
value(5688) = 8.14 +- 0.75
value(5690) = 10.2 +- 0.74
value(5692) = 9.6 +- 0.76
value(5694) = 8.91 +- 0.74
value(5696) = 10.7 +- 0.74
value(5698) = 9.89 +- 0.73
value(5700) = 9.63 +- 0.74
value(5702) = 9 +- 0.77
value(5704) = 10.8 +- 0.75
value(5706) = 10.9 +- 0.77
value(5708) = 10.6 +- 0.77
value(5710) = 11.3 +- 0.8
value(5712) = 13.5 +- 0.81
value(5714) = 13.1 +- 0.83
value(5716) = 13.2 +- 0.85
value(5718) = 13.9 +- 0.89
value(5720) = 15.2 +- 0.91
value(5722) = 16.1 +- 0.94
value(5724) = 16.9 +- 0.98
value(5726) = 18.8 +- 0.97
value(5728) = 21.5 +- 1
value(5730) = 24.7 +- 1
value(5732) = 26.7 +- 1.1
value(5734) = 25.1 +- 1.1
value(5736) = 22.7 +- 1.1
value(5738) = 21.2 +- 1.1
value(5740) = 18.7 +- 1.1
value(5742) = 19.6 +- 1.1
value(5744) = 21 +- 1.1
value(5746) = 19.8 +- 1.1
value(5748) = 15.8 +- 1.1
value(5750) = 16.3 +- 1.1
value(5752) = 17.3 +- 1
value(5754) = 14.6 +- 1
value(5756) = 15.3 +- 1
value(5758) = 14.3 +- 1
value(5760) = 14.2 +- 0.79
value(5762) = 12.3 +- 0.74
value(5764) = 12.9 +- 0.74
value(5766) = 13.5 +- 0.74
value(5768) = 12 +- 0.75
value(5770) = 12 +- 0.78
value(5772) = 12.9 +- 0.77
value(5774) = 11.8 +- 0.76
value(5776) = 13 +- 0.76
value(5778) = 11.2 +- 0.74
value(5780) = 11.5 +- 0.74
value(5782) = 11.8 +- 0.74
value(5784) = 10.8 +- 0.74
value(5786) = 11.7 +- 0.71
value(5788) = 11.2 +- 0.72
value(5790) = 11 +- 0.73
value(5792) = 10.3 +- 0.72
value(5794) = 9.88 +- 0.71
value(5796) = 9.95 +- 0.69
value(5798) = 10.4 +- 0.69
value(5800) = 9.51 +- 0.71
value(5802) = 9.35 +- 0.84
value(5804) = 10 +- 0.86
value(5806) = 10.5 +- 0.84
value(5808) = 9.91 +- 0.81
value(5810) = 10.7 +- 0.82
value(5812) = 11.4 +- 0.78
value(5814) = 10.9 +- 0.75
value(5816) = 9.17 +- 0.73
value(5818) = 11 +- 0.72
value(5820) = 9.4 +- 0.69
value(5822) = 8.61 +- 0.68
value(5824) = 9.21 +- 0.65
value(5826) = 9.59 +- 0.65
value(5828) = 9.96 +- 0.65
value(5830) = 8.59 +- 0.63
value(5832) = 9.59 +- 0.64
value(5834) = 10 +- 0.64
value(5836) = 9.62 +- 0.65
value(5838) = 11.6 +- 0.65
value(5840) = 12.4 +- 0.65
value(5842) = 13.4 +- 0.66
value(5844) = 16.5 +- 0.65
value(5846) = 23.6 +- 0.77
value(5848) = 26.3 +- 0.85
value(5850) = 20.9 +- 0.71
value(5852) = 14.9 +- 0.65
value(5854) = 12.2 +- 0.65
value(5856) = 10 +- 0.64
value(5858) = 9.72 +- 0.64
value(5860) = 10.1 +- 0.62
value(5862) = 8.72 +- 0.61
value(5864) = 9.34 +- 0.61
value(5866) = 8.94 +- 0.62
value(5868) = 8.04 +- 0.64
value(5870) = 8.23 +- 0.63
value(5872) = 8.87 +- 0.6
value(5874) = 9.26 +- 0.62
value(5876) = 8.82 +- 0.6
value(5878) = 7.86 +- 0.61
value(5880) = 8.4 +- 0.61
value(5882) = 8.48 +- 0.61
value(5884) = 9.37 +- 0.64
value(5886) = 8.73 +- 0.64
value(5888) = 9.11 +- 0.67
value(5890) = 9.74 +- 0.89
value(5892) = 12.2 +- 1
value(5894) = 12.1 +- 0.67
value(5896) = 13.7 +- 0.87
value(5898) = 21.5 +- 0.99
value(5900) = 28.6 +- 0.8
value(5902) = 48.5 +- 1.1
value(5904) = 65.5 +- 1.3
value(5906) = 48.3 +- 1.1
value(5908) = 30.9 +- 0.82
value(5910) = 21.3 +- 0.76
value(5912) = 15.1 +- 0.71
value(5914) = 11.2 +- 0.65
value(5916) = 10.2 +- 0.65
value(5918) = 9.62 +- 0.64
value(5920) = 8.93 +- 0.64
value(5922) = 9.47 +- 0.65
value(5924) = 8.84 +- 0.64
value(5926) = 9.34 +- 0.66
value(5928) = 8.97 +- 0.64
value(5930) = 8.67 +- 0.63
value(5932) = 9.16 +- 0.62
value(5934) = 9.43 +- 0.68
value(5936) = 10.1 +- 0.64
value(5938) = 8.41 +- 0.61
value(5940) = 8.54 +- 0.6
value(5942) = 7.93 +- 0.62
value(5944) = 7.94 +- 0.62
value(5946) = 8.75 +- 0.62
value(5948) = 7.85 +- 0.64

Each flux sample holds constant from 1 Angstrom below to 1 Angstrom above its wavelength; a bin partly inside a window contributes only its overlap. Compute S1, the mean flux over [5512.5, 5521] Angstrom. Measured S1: 8.57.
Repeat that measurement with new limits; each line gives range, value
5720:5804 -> 15.1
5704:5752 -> 17.5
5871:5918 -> 18.4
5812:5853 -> 12.7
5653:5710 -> 9.36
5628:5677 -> 8.59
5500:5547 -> 8.64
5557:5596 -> 8.87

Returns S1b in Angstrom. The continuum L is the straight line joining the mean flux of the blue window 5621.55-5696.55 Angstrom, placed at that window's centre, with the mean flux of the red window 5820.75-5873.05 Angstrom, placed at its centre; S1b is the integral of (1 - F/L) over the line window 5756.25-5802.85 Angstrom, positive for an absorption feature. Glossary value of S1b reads -4.2 Angstrom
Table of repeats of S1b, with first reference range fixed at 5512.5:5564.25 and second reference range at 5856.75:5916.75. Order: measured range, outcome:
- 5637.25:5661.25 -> 5.4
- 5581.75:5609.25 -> 2.8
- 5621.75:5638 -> 3.7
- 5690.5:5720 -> 2.7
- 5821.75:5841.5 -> 6.6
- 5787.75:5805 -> 5.0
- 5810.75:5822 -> 3.5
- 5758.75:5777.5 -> 1.3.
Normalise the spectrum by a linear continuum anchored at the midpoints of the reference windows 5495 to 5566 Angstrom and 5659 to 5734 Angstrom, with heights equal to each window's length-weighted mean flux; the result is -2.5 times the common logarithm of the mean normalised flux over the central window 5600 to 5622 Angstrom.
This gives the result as 0.242 mag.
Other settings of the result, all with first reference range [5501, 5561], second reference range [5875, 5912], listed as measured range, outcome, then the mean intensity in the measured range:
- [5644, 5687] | 0.404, 8.94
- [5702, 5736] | -0.105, 16.4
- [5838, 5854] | 0.090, 17.5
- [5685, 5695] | 0.405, 9.49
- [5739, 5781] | 0.090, 14.8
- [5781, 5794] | 0.471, 11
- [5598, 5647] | 0.364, 8.24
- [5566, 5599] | 0.143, 8.93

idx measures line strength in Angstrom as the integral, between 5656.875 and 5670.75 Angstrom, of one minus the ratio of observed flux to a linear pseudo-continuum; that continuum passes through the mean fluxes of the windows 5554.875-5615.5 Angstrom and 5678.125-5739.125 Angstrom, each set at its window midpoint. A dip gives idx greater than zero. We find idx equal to 4.20 Angstrom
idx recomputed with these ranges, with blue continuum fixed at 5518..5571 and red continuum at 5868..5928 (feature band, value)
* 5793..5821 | 8.2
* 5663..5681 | 3.9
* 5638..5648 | 2.0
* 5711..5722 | -1.4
